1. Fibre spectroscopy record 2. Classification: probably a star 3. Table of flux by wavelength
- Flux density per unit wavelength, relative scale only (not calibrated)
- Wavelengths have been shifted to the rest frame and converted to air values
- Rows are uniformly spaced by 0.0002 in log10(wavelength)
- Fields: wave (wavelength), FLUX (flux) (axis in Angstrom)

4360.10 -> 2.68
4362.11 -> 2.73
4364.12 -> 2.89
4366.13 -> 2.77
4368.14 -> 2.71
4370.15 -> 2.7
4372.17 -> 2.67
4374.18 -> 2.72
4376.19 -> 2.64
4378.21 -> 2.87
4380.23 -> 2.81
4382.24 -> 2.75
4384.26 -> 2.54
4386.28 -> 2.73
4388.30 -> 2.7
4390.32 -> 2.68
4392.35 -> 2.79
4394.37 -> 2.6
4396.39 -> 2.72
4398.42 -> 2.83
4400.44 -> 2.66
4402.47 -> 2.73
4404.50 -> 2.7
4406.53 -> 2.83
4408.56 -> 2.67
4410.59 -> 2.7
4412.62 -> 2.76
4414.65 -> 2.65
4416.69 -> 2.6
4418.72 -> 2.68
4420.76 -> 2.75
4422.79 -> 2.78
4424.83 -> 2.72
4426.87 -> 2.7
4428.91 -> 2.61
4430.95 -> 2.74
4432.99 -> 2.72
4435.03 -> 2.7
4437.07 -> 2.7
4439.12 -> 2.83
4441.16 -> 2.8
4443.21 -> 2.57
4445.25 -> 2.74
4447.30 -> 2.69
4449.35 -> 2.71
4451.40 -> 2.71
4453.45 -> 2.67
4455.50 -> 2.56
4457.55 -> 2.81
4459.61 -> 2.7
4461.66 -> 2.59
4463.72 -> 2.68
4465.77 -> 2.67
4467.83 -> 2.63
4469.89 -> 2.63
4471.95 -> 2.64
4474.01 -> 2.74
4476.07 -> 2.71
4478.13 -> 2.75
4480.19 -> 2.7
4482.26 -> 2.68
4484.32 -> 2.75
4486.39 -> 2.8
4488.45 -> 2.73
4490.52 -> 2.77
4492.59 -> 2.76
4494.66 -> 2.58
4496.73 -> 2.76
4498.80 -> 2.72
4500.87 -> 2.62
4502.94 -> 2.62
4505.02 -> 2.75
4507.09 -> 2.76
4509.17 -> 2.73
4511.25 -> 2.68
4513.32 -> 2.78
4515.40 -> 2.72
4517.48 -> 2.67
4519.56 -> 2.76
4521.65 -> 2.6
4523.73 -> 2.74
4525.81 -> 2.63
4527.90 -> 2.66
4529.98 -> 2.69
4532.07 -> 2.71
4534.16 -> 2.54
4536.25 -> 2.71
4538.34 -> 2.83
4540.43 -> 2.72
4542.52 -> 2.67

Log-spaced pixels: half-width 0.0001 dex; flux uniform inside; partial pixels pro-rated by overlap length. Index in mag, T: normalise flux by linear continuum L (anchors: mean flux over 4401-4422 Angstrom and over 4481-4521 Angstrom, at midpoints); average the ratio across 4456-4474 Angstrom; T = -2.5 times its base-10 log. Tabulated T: 0.02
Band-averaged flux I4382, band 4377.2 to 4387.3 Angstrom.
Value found 2.74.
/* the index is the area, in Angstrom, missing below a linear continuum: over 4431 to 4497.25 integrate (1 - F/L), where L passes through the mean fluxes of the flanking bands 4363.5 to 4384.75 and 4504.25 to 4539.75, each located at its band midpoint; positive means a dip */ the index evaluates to 0.33 Angstrom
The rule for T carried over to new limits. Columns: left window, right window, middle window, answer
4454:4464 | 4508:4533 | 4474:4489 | -0.02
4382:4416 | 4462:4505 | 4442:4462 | 0.01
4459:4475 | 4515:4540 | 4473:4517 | -0.02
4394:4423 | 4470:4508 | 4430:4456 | 0.00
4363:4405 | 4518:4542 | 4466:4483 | 0.01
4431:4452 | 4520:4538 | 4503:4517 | -0.02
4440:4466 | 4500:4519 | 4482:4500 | -0.01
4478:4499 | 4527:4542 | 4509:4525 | 0.00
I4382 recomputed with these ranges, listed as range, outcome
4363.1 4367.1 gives 2.83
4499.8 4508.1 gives 2.69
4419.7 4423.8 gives 2.77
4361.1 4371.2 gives 2.76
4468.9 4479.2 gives 2.7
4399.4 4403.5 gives 2.7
